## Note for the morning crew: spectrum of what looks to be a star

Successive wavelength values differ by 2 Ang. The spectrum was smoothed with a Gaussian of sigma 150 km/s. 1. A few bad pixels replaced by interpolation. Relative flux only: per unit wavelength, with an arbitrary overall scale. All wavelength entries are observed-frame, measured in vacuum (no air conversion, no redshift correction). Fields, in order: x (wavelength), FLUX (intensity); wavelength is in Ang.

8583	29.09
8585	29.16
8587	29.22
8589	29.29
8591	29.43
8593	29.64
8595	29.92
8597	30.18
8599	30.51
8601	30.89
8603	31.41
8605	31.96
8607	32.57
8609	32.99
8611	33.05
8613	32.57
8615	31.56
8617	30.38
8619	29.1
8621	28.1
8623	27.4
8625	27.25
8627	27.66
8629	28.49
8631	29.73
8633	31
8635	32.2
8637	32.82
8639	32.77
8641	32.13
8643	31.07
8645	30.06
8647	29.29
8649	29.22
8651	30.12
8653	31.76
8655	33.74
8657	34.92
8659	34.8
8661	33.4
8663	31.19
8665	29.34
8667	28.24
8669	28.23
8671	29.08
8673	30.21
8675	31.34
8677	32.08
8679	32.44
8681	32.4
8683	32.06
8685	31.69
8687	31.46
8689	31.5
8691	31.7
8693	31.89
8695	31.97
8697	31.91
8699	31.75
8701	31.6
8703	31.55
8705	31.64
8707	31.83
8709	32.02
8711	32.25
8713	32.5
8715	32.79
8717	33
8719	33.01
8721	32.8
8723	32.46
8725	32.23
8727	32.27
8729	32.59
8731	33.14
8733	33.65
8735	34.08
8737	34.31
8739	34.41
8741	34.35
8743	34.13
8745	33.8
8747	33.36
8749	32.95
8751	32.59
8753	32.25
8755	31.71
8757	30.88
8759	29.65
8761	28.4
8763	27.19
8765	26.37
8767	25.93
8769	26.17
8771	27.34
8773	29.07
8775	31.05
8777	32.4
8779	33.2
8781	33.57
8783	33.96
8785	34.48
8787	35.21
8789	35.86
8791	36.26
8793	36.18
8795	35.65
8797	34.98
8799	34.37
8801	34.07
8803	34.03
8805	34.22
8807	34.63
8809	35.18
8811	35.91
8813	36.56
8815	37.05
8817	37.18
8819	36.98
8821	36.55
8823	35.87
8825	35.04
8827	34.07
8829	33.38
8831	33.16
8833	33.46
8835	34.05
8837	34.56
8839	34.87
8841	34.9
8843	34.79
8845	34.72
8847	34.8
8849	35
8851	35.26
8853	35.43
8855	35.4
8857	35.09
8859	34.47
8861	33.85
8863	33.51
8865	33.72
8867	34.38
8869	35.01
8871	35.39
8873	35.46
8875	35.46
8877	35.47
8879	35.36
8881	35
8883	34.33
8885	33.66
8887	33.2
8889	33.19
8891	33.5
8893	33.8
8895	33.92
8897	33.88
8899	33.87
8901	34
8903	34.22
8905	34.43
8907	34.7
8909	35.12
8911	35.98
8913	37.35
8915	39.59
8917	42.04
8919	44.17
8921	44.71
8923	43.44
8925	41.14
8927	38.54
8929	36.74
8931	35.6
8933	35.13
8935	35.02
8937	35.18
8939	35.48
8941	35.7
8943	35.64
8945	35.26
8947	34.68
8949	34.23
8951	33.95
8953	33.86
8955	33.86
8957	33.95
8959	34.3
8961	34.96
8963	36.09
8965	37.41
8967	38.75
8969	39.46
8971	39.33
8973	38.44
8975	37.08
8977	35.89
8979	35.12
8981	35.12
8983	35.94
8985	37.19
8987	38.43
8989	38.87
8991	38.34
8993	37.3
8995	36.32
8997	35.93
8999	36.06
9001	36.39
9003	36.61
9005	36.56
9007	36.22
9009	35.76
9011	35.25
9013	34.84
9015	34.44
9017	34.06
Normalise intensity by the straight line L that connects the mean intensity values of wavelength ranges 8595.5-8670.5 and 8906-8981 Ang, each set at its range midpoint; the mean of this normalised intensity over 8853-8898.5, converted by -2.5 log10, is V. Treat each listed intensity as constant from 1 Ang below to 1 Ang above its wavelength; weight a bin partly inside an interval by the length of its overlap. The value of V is 0.04 mag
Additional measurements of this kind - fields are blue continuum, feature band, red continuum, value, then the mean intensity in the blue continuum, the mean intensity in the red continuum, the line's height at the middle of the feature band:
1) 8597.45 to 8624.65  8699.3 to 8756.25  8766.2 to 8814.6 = -0.009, 30.9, 33.4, 32.5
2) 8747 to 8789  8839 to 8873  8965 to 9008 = -0.043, 30.9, 37.1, 33.4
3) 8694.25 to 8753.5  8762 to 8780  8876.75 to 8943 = 0.172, 32.8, 36.3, 33.7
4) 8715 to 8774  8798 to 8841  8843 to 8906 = -0.056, 31.5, 34.5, 33.2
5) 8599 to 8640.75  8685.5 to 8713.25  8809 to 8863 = 0.017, 30.7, 35.1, 32.3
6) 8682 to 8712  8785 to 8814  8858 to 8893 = -0.061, 31.8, 34.4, 33.3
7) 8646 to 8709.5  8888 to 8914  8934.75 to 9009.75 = 0.018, 31.4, 36.2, 35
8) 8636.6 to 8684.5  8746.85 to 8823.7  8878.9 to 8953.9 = 0.020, 31.3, 36.1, 33.6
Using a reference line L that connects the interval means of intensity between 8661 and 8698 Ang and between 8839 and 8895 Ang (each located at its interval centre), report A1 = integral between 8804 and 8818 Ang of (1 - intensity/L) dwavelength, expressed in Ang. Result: -0.9 Ang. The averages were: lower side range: 31.1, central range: 35.8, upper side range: 34.6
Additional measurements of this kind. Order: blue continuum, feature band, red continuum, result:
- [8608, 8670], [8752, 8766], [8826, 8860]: 1.5 Ang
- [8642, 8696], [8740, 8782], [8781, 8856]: 3.5 Ang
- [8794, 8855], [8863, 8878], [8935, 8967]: 0.1 Ang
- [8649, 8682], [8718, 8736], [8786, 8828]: 0.1 Ang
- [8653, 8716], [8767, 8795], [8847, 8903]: 0.5 Ang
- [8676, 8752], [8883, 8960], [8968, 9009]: -0.1 Ang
